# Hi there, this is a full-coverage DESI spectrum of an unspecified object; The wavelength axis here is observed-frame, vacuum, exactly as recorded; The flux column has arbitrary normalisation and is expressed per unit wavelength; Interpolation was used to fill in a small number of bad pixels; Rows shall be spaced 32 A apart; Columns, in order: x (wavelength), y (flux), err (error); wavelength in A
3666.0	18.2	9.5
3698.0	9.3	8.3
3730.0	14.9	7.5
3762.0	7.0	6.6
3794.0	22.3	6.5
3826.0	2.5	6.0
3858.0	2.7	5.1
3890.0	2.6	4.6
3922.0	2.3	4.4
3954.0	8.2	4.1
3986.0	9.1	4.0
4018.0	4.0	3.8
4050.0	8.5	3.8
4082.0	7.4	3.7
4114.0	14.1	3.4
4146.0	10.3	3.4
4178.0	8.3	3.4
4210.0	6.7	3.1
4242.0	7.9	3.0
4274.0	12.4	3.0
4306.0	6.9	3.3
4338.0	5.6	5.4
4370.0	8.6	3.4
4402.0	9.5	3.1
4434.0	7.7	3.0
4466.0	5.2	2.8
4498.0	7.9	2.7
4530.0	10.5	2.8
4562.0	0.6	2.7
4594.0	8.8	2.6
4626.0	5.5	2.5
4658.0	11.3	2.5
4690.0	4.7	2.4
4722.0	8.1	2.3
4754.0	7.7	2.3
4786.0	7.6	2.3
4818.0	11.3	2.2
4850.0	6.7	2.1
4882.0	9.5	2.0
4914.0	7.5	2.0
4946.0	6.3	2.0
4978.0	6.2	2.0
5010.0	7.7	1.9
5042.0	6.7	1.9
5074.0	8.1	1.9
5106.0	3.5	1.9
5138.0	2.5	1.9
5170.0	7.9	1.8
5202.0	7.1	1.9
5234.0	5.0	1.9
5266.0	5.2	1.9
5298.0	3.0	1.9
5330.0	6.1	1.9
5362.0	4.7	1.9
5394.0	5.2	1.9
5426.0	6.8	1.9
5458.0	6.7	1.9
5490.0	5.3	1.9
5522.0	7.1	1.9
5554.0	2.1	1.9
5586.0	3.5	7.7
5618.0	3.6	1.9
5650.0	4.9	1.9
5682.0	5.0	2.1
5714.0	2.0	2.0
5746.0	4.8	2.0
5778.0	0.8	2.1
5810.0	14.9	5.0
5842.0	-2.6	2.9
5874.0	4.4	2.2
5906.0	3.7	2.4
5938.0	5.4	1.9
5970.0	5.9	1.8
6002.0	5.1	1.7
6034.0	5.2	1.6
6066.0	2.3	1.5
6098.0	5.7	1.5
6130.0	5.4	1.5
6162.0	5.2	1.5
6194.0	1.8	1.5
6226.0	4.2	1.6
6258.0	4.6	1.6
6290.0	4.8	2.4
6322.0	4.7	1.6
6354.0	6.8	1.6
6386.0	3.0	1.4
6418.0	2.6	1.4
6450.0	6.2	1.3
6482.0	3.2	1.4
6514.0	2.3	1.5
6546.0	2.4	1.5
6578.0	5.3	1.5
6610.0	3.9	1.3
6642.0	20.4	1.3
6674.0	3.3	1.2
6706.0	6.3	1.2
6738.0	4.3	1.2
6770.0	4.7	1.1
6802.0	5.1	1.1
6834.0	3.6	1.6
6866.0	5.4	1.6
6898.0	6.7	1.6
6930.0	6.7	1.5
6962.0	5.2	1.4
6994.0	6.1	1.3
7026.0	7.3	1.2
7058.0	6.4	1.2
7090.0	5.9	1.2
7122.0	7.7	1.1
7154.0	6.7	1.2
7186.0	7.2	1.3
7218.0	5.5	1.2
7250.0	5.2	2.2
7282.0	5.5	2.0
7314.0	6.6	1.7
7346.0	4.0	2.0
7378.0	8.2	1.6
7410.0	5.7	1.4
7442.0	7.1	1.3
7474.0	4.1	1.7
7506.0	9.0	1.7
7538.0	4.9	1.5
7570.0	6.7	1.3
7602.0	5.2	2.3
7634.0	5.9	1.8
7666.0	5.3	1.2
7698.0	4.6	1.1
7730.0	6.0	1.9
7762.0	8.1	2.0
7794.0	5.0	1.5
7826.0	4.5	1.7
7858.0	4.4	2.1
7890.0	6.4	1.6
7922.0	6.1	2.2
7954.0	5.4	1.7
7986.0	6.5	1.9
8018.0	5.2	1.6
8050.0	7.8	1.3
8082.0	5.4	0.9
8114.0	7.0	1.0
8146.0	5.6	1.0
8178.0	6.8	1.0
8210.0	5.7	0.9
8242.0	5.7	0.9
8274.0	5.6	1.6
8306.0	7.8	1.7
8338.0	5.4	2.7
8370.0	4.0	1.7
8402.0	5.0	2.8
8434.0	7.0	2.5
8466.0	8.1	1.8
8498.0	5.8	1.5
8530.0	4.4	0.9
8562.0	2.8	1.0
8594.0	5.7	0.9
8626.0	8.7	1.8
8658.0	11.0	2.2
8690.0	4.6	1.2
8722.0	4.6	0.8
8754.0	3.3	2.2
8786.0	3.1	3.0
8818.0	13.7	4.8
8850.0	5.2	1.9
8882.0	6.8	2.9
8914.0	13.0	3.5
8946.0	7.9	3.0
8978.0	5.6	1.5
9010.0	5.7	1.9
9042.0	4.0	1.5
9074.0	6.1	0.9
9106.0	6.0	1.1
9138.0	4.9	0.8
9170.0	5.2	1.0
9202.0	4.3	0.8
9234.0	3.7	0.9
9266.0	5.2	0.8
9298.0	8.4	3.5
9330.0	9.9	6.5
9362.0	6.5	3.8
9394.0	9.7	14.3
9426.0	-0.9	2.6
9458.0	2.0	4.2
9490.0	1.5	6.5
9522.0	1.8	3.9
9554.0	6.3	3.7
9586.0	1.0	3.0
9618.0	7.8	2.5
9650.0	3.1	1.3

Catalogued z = 0.78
